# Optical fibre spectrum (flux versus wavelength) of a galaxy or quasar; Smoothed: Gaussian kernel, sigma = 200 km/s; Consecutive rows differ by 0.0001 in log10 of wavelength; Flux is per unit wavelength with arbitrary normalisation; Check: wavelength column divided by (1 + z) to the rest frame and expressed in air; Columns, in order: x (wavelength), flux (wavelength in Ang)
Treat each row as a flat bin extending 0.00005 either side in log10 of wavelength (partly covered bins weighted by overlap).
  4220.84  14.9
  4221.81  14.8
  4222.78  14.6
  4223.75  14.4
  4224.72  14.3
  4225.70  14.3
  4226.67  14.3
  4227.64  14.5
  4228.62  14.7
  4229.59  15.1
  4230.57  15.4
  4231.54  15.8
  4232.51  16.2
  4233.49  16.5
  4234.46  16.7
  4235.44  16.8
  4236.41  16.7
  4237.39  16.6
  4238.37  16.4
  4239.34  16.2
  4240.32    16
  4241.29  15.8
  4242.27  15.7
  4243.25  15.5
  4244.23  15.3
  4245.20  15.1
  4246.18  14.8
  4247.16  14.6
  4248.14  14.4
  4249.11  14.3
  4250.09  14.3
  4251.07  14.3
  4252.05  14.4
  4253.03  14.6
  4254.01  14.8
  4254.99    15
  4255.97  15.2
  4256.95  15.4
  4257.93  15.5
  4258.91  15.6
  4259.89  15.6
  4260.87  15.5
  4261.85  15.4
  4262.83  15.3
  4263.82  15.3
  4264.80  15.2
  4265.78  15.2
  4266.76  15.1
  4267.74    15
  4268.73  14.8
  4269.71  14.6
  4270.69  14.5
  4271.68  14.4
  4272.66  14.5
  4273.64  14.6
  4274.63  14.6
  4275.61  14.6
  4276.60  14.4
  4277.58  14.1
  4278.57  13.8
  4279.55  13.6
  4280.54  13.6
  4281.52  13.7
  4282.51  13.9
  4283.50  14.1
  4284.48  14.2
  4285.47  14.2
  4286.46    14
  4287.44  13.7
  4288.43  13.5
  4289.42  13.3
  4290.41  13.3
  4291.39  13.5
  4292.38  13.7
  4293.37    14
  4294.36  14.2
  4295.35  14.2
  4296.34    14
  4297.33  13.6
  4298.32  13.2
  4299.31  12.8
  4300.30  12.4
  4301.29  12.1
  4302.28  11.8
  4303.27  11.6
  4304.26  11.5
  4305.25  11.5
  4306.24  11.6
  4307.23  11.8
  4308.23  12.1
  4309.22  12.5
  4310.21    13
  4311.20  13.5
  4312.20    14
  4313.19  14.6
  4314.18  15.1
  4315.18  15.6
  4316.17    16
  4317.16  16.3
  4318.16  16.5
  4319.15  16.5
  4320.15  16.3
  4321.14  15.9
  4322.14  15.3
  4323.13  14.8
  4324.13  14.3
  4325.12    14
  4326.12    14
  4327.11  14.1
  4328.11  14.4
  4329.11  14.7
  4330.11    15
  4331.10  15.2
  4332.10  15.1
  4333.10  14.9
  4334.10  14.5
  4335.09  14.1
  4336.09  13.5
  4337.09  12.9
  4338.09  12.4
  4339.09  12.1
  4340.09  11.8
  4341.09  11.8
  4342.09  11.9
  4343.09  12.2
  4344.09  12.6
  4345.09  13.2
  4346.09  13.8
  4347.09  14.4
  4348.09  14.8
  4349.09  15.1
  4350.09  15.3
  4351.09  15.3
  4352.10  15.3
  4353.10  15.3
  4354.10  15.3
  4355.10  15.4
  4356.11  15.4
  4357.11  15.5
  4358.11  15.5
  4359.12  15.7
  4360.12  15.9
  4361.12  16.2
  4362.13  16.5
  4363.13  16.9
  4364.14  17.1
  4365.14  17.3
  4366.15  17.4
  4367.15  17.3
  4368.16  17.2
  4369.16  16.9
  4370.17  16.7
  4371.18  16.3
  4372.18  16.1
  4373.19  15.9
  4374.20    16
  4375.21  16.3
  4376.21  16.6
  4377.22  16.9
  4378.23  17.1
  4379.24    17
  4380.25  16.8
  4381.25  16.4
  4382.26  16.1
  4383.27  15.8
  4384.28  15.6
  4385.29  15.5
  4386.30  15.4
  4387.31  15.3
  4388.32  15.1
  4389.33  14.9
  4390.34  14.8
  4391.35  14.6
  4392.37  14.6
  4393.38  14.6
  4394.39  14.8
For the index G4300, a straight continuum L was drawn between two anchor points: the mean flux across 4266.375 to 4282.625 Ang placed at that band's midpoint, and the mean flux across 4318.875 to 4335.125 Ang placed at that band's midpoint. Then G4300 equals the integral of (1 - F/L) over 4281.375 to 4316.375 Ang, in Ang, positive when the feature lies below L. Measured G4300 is 3.0 Ang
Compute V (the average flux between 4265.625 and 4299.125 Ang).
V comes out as 14.1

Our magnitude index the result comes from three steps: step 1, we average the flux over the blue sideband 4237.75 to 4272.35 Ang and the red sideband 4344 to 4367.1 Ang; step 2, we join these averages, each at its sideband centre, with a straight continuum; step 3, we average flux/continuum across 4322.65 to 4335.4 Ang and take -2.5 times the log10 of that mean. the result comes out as 0.06 mag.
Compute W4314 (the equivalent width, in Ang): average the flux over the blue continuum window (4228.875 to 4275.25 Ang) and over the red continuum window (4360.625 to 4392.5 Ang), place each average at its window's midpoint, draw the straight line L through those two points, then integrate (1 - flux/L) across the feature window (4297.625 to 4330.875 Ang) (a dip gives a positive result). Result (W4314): 3.89 Ang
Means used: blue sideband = 15.3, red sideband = 16.2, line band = 13.9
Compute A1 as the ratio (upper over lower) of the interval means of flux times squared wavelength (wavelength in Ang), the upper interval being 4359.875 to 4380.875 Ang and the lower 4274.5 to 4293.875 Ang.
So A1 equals 1.25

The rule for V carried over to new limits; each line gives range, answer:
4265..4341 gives 14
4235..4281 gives 15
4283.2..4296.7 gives 13.8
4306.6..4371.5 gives 14.8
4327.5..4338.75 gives 14.2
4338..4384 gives 15.4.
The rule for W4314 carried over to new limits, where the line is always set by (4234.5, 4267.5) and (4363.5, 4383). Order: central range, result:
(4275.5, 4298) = 2.69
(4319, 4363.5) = 4.92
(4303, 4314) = 2.32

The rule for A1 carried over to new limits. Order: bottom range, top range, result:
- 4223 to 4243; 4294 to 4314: 0.85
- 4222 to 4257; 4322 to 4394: 1.05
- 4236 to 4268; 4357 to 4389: 1.13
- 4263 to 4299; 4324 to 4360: 1.03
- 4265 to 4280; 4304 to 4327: 1.00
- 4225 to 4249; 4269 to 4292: 0.92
